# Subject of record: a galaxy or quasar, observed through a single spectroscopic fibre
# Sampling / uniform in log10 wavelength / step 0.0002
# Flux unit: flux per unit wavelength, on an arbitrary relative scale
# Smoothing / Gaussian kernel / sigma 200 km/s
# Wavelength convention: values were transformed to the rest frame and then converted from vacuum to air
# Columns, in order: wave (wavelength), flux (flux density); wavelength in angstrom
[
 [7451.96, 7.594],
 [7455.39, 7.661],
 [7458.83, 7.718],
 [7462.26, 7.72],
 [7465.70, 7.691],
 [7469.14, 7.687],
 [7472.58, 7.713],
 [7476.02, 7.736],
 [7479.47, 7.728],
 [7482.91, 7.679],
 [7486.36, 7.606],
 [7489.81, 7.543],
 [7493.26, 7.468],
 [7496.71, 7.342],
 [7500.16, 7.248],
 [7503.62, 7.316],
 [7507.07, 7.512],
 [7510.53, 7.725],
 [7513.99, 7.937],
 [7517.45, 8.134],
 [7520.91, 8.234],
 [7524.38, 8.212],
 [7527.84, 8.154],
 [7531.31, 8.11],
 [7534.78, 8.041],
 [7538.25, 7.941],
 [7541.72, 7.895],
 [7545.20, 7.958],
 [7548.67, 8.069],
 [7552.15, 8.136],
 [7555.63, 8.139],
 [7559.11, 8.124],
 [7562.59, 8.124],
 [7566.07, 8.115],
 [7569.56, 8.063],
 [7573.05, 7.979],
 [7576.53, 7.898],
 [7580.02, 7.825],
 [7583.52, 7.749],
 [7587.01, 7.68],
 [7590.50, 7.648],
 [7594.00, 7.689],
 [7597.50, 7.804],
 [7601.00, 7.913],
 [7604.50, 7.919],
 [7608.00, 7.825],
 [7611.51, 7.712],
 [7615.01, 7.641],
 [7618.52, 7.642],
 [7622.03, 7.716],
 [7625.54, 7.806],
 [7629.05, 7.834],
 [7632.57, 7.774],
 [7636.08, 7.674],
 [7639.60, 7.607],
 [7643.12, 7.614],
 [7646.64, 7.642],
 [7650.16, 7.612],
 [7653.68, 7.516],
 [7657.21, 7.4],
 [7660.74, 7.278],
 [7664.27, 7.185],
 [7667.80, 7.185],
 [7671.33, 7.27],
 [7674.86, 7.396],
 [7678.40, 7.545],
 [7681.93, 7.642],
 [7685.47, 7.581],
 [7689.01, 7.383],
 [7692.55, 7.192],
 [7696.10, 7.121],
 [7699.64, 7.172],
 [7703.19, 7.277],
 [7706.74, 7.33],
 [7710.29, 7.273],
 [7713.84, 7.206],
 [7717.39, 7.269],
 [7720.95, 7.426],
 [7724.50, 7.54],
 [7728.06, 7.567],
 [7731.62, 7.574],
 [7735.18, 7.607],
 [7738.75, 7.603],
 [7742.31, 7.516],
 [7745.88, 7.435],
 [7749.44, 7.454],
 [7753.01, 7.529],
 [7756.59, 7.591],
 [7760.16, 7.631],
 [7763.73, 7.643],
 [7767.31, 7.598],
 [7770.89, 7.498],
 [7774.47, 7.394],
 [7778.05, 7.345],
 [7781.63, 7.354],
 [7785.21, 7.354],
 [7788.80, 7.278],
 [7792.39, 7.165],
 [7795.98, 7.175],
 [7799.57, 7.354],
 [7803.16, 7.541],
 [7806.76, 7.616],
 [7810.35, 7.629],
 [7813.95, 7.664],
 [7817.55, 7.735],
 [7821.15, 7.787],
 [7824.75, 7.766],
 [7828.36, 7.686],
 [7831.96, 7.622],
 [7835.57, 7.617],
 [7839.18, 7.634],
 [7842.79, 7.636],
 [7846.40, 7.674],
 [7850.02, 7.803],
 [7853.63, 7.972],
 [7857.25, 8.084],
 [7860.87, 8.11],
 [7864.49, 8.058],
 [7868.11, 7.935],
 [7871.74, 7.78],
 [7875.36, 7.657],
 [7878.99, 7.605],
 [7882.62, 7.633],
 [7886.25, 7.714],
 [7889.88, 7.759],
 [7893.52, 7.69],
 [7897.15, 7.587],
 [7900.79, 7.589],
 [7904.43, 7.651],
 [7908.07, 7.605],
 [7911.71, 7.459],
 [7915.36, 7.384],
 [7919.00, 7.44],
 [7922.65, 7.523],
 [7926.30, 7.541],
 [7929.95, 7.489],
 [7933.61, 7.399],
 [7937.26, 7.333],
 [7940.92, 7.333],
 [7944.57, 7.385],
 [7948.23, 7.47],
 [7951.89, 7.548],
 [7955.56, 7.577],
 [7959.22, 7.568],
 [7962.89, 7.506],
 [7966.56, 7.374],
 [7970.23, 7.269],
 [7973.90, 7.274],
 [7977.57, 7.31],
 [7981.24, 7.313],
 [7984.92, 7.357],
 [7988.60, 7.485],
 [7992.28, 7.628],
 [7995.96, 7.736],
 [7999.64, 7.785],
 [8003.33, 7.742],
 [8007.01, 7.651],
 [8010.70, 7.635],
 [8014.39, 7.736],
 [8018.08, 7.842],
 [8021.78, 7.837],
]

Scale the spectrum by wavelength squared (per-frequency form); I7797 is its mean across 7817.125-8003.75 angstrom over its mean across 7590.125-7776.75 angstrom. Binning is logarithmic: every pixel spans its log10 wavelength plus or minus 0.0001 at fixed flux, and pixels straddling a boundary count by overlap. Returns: 1.07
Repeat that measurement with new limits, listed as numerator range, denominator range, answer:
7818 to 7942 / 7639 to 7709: 1.09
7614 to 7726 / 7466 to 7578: 0.99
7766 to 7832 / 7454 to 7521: 1.06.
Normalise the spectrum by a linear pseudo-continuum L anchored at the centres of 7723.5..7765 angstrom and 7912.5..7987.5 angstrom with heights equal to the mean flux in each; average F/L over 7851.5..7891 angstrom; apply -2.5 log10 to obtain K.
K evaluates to -0.05 mag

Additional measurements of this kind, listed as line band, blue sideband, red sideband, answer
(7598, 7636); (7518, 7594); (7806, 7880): 0.02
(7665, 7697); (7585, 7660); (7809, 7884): 0.05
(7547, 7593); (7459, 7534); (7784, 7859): -0.03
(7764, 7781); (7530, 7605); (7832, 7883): 0.05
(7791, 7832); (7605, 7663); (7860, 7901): 0.02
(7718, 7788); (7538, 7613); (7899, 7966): 0.03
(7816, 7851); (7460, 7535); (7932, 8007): -0.02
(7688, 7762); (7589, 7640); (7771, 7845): 0.03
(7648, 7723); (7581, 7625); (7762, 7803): 0.03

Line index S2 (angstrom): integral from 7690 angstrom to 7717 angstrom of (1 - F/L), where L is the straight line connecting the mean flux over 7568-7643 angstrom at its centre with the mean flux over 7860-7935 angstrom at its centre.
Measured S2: 1.75 angstrom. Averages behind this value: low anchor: 7.78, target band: 7.23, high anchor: 7.64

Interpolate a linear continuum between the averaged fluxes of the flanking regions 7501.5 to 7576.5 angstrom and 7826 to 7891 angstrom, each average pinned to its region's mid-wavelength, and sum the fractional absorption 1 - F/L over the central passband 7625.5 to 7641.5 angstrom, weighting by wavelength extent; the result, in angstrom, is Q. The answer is 0.4 angstrom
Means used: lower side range 7.99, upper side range 7.78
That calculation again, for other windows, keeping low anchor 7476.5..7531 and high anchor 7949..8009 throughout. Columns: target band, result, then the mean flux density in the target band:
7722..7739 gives 0.12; 7.57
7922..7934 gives 0.06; 7.49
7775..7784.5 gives 0.31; 7.36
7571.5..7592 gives -0.27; 7.8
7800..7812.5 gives 0.03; 7.57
